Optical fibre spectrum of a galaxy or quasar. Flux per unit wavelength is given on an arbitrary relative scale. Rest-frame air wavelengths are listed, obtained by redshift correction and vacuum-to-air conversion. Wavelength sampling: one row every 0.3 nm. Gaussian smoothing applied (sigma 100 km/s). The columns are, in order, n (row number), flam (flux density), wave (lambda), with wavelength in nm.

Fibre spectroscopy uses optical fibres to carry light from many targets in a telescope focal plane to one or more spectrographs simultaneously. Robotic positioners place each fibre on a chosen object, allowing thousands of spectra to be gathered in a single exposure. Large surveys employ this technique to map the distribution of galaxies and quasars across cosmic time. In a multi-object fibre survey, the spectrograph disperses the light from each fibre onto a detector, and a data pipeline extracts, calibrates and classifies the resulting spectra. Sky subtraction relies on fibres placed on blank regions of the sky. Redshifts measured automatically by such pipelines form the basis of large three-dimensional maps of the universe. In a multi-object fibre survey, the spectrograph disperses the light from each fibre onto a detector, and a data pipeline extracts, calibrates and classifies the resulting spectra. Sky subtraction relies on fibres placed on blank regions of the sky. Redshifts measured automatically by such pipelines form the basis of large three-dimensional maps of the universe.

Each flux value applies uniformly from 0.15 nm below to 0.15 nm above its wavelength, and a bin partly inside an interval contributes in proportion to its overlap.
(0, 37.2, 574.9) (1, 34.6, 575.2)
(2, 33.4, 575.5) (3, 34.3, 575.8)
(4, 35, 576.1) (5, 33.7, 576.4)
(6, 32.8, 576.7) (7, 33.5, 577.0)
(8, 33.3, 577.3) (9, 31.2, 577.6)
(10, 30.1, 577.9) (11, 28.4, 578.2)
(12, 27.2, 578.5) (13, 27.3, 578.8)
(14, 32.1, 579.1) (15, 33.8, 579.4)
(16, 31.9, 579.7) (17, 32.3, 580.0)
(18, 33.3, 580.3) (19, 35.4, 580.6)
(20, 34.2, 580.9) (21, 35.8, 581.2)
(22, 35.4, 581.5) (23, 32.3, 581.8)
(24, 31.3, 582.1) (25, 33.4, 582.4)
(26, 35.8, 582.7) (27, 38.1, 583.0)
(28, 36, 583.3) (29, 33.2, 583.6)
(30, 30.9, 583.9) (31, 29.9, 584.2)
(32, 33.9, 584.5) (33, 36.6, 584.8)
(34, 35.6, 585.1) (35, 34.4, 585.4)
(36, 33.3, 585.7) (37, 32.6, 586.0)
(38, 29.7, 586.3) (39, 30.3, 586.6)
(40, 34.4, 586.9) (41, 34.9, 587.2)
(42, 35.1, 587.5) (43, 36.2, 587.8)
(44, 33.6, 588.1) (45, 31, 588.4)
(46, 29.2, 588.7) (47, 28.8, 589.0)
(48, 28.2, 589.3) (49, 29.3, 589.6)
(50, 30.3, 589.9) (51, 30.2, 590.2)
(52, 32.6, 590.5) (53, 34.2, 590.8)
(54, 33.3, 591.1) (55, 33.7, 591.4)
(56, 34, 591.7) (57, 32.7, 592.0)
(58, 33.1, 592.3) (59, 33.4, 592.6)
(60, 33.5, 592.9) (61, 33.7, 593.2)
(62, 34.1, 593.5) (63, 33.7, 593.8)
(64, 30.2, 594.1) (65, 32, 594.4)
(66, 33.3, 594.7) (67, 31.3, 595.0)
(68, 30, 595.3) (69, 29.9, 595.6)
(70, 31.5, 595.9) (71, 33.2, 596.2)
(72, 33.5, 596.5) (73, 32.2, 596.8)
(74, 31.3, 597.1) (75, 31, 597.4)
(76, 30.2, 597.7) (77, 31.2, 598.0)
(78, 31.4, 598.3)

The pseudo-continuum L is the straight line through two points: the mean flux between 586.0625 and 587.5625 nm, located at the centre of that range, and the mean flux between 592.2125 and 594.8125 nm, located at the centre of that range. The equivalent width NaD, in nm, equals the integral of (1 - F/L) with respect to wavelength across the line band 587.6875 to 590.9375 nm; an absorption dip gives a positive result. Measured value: 0.165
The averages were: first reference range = 32.7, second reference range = 33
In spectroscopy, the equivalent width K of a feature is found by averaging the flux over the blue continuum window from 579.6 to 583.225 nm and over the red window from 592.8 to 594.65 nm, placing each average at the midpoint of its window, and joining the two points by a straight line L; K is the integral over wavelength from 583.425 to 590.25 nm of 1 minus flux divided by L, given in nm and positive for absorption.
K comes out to 0.27 nm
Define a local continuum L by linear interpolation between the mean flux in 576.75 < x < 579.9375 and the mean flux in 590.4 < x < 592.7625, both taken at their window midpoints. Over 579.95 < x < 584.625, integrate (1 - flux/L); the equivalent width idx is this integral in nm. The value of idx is -0.32 nm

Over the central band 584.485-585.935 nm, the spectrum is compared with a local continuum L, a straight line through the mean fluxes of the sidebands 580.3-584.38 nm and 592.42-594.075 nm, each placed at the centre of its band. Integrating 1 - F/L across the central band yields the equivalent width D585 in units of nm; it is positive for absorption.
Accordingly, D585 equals -0.039 nm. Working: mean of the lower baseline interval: 34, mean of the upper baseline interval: 33.4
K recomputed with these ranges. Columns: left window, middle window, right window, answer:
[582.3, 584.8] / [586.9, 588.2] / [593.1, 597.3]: -0.06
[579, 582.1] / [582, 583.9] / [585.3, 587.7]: -0.06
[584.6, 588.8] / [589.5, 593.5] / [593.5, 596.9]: -0.01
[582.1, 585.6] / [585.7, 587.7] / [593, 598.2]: 0.04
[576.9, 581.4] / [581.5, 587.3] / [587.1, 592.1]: -0.26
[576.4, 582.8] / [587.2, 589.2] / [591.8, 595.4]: 0.01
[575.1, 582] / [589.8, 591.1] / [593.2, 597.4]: 0.01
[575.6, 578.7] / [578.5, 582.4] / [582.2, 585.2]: 0.04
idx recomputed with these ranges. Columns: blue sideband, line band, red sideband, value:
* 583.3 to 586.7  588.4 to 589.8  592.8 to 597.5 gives 0.15 nm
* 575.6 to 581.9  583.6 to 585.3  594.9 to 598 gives -0.06 nm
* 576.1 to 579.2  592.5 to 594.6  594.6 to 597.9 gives -0.10 nm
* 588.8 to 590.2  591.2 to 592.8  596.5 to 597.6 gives -0.18 nm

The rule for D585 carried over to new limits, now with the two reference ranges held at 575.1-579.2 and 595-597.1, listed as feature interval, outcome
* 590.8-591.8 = -0.06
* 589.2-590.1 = 0.07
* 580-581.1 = -0.08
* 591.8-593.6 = -0.10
